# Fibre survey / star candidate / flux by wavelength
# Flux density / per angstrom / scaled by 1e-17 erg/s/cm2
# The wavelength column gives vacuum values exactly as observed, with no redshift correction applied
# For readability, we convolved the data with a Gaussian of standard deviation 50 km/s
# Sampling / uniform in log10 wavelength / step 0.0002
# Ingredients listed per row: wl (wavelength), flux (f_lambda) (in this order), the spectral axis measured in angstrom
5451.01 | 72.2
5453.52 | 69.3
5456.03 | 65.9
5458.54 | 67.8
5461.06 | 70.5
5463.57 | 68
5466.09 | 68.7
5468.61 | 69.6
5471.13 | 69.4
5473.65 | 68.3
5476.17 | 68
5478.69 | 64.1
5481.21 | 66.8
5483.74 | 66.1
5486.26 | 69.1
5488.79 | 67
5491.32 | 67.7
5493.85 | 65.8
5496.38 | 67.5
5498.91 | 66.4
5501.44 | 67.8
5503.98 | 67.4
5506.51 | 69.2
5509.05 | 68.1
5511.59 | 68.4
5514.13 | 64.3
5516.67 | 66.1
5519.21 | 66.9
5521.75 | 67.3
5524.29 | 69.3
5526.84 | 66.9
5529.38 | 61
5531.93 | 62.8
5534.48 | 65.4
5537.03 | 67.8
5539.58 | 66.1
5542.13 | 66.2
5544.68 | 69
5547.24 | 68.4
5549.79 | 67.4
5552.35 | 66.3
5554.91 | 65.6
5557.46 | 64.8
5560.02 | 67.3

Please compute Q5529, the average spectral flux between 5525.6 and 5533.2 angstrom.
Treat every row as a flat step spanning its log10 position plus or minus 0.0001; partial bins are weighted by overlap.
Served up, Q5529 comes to 63.6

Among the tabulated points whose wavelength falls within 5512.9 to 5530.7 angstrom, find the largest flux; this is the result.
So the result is 69.3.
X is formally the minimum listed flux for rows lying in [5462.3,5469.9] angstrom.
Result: 68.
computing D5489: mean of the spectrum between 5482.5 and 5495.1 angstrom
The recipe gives 67.1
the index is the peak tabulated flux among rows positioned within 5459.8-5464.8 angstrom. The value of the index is 70.5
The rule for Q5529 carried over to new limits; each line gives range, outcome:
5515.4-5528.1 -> 67.3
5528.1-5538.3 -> 64.3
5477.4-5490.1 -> 66.6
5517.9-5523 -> 67.1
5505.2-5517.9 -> 67.2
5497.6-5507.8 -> 67.7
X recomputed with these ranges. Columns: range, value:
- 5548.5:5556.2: 65.6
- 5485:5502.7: 65.8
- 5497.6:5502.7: 66.4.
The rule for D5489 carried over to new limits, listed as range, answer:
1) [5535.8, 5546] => 67.3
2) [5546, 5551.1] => 67.9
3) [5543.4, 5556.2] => 67.4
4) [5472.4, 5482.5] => 66.8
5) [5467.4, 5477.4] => 68.8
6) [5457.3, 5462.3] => 69.1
